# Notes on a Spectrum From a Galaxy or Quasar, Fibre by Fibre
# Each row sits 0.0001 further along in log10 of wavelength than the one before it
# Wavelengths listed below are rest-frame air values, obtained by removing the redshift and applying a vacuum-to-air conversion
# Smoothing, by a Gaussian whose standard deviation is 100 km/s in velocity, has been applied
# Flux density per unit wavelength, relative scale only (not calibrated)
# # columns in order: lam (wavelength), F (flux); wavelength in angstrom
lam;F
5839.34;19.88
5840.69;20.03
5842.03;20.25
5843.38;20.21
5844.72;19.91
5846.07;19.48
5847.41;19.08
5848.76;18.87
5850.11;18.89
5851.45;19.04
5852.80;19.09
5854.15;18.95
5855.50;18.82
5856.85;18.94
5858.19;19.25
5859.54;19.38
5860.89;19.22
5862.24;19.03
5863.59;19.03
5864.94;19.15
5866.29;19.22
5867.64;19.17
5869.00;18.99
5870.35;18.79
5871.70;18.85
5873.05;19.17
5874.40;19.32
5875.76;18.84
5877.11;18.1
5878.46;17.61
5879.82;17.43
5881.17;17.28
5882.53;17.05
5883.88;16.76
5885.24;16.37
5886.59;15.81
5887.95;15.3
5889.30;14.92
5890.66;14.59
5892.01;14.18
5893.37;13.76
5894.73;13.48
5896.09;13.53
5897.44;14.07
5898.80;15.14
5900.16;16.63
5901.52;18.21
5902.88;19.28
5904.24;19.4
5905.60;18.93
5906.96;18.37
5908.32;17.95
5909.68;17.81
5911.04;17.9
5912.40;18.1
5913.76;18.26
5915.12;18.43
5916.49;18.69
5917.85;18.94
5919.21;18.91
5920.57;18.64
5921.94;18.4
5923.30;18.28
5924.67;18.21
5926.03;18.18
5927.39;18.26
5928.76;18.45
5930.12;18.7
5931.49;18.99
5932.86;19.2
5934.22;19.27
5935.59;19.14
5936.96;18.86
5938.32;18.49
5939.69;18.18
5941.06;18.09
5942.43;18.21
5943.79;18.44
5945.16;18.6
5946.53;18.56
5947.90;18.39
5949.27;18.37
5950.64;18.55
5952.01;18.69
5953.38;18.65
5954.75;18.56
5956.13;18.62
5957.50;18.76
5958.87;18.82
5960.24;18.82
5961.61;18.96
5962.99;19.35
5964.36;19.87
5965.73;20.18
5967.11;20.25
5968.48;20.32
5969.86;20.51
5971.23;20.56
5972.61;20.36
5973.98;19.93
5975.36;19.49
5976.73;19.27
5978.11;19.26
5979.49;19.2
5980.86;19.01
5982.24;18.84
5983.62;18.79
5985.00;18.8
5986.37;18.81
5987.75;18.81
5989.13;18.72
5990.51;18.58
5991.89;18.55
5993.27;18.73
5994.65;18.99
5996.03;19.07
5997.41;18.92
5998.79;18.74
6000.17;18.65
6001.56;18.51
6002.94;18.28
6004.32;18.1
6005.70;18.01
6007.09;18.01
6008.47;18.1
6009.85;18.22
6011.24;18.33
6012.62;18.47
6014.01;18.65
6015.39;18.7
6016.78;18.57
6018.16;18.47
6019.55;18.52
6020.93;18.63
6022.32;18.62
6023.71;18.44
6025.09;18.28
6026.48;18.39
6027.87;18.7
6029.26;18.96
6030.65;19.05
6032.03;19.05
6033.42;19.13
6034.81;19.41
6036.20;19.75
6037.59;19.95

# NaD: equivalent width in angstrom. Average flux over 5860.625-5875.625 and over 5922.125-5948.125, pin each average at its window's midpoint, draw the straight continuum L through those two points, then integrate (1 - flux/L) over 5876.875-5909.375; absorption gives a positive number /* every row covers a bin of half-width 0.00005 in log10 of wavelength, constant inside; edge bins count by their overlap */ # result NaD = 4.2 angstrom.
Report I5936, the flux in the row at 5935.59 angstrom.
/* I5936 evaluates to 19.14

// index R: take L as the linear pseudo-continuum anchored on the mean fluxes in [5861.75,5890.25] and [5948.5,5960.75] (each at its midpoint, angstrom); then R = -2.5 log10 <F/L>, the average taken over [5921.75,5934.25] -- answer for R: -0.01 mag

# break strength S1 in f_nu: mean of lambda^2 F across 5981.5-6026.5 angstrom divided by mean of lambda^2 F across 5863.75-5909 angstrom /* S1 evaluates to 1.13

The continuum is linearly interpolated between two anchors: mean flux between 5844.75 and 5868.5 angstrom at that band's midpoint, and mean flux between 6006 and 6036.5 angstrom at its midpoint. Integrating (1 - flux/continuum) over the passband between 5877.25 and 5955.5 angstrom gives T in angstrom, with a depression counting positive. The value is 5.3 angstrom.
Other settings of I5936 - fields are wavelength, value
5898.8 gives 15.14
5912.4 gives 18.1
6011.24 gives 18.33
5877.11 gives 18.1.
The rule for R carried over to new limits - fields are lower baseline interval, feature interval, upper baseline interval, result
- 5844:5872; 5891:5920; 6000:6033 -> 0.11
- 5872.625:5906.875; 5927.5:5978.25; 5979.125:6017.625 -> -0.08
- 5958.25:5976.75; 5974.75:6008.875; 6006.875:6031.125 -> 0.03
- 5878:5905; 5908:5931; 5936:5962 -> -0.07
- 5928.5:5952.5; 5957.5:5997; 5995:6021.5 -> -0.04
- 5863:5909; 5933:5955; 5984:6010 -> -0.04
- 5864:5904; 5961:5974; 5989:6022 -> -0.11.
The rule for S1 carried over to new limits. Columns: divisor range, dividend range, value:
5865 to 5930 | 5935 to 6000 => 1.11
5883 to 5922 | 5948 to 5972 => 1.16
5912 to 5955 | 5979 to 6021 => 1.03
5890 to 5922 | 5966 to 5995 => 1.16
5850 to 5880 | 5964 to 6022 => 1.05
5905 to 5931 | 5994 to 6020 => 1.04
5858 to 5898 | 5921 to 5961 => 1.10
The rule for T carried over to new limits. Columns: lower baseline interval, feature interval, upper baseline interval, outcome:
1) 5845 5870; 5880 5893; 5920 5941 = 2.1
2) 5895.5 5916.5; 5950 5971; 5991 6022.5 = -1.4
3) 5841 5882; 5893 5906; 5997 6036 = 1.8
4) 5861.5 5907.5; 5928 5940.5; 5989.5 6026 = -0.7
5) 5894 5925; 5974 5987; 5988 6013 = -0.6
